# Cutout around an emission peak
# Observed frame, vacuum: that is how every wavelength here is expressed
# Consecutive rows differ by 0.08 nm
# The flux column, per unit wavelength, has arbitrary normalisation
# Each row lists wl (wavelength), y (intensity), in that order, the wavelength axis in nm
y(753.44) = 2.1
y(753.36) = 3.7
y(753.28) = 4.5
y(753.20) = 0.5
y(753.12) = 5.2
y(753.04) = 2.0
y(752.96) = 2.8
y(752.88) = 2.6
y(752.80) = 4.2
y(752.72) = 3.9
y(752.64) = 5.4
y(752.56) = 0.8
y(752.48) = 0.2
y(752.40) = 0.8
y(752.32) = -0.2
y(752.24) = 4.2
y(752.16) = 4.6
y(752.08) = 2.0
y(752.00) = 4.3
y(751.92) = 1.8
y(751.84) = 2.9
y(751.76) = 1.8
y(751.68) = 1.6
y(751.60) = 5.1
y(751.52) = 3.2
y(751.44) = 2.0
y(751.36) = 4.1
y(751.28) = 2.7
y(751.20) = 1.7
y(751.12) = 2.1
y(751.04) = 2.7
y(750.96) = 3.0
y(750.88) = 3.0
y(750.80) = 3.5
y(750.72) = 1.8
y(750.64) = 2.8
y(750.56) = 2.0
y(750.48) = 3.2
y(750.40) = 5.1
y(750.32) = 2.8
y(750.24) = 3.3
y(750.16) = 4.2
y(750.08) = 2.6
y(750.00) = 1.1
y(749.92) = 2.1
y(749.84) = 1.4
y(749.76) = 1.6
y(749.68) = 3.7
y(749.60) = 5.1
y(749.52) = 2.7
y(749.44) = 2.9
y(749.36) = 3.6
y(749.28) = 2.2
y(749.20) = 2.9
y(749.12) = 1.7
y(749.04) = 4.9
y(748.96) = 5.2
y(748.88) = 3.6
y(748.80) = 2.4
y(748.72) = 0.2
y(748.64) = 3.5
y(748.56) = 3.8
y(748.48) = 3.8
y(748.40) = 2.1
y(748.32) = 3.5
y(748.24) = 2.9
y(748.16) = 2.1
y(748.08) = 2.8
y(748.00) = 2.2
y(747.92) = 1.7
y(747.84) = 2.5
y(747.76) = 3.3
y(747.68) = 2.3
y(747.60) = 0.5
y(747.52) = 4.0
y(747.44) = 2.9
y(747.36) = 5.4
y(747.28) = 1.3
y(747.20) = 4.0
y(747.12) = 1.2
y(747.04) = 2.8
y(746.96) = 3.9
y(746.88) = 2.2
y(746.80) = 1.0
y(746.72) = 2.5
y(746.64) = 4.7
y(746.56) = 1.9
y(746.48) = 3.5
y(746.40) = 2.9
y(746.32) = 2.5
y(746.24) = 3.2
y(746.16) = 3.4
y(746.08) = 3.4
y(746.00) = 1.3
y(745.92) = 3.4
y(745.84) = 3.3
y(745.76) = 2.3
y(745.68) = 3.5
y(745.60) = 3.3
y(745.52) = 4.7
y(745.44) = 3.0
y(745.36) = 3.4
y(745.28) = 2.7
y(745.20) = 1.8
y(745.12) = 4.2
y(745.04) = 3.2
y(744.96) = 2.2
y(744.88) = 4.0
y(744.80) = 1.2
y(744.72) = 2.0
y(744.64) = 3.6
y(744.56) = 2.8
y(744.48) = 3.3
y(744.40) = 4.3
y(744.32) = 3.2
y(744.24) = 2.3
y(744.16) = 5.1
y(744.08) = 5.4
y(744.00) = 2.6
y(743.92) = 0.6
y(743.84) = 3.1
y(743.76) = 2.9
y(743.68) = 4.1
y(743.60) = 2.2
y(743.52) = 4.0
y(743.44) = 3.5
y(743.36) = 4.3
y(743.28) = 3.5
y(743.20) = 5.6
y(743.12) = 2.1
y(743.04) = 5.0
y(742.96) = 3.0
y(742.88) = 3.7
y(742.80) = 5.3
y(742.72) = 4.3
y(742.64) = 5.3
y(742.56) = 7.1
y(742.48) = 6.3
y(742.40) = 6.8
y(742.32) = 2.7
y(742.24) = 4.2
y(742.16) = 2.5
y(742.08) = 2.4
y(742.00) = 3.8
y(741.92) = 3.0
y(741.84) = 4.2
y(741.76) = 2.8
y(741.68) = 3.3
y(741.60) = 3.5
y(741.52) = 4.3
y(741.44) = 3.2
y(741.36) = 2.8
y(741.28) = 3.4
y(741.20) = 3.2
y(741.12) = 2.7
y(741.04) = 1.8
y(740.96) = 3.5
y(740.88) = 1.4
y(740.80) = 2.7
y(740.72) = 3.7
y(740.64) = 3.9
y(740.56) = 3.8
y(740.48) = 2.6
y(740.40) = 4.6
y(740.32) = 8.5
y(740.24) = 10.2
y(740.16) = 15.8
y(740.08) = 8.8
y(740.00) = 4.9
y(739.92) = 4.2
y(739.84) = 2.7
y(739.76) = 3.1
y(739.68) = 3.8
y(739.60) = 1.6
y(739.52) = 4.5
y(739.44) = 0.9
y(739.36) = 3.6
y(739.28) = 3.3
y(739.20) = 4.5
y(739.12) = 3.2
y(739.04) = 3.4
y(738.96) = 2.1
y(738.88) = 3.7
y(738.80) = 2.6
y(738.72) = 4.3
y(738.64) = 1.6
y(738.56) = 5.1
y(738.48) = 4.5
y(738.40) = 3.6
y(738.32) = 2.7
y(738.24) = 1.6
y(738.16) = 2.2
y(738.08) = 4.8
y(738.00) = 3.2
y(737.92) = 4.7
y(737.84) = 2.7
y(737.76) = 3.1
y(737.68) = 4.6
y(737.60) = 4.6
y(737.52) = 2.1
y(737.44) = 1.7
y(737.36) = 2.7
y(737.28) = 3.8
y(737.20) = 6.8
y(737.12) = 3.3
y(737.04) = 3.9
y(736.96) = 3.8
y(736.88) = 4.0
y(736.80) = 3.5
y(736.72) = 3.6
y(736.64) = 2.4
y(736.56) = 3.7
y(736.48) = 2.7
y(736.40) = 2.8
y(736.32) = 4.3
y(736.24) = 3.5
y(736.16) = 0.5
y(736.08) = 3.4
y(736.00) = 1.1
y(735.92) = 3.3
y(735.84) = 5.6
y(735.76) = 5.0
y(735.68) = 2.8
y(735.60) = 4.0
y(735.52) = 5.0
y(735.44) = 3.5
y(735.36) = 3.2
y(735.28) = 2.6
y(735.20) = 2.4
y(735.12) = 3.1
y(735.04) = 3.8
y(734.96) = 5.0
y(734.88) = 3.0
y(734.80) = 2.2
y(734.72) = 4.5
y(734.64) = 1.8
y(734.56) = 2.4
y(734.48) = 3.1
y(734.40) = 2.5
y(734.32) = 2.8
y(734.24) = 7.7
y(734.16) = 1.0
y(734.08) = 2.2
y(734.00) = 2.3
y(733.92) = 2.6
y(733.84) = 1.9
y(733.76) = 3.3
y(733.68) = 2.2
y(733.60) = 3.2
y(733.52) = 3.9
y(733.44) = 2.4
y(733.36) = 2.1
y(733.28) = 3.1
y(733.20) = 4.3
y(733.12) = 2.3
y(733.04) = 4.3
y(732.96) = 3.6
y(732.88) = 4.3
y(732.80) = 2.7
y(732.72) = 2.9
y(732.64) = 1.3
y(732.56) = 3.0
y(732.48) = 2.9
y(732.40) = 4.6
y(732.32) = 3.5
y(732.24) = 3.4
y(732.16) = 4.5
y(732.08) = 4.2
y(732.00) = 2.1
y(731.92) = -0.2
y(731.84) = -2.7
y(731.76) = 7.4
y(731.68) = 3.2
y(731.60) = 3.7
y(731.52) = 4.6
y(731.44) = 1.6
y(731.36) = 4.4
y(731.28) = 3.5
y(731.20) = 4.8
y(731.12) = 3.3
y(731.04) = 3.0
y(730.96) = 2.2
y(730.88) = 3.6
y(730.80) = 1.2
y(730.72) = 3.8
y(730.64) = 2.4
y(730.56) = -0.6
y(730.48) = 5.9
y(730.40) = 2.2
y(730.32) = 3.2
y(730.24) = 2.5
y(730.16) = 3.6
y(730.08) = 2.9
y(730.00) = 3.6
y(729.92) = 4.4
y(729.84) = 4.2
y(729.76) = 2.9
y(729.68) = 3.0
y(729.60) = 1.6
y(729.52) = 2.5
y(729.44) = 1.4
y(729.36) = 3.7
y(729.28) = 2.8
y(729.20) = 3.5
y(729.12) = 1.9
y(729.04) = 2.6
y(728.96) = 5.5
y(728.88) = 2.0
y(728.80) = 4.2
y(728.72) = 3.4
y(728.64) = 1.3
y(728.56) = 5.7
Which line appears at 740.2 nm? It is H-alpha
